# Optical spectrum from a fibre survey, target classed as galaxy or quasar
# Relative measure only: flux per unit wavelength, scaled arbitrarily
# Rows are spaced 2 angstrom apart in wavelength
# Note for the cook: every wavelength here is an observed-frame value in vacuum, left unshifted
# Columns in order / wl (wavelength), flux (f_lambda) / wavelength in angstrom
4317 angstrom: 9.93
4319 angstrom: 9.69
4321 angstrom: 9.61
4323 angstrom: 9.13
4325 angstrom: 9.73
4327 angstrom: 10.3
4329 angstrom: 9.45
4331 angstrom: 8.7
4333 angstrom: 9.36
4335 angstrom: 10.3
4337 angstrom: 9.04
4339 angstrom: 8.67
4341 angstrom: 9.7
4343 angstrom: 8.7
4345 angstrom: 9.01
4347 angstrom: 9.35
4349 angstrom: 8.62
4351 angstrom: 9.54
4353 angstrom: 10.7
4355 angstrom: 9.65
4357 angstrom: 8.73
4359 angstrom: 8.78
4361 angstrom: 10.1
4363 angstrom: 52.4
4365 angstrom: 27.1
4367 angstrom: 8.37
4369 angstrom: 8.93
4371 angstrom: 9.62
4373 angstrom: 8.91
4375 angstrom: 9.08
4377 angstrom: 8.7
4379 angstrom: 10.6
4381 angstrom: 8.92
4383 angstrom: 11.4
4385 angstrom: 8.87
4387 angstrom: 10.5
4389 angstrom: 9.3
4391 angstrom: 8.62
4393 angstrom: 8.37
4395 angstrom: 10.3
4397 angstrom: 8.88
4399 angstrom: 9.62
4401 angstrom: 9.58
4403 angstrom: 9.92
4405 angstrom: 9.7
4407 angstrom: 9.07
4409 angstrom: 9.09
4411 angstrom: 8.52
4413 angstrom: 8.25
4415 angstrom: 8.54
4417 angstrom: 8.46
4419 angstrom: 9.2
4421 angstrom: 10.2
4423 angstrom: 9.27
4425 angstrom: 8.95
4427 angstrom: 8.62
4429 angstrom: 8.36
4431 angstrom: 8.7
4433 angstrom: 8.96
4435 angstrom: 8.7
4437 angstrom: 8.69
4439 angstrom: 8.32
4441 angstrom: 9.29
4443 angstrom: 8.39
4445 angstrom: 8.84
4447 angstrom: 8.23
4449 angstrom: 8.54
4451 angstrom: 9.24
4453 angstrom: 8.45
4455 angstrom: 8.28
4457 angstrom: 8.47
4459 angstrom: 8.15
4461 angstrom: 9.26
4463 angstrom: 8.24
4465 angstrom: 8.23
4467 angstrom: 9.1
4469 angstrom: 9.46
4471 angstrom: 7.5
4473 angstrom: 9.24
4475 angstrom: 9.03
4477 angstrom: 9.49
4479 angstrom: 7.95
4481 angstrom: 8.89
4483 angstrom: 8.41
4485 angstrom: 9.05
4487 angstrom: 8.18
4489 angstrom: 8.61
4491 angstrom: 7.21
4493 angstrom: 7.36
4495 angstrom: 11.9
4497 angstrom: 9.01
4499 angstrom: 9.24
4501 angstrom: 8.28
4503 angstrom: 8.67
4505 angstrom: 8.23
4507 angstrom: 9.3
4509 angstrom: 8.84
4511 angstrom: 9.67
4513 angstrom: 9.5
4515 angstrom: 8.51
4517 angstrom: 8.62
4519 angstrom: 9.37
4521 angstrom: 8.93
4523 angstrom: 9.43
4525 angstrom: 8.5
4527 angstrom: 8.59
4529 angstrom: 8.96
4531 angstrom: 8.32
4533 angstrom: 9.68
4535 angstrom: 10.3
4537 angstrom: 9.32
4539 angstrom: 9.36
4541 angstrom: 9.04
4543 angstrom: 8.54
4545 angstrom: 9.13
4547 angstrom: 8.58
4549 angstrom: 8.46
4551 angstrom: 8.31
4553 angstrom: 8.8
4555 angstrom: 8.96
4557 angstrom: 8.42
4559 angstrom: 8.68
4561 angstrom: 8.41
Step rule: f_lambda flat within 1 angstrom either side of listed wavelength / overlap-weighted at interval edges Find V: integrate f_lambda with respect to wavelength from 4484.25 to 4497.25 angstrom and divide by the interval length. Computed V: 8.74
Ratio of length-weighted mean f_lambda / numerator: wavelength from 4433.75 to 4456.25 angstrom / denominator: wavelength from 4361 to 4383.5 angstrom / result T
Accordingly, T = 0.6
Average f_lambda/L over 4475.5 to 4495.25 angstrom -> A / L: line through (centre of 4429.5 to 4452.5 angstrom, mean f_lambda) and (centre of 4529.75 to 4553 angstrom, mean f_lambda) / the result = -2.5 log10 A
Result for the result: 0.03 mag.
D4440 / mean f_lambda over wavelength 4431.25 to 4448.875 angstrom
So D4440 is 8.67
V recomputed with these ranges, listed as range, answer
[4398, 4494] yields 8.75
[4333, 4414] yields 10.8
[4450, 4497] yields 8.69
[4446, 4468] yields 8.56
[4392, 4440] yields 9.01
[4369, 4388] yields 9.59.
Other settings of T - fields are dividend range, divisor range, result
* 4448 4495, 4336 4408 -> 0.78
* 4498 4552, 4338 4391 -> 0.77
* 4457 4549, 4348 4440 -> 0.84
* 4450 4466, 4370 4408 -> 0.90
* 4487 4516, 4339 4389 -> 0.75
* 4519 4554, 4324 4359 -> 0.96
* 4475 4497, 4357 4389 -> 0.66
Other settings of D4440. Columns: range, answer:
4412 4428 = 8.94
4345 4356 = 9.52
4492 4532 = 8.96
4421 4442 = 8.85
